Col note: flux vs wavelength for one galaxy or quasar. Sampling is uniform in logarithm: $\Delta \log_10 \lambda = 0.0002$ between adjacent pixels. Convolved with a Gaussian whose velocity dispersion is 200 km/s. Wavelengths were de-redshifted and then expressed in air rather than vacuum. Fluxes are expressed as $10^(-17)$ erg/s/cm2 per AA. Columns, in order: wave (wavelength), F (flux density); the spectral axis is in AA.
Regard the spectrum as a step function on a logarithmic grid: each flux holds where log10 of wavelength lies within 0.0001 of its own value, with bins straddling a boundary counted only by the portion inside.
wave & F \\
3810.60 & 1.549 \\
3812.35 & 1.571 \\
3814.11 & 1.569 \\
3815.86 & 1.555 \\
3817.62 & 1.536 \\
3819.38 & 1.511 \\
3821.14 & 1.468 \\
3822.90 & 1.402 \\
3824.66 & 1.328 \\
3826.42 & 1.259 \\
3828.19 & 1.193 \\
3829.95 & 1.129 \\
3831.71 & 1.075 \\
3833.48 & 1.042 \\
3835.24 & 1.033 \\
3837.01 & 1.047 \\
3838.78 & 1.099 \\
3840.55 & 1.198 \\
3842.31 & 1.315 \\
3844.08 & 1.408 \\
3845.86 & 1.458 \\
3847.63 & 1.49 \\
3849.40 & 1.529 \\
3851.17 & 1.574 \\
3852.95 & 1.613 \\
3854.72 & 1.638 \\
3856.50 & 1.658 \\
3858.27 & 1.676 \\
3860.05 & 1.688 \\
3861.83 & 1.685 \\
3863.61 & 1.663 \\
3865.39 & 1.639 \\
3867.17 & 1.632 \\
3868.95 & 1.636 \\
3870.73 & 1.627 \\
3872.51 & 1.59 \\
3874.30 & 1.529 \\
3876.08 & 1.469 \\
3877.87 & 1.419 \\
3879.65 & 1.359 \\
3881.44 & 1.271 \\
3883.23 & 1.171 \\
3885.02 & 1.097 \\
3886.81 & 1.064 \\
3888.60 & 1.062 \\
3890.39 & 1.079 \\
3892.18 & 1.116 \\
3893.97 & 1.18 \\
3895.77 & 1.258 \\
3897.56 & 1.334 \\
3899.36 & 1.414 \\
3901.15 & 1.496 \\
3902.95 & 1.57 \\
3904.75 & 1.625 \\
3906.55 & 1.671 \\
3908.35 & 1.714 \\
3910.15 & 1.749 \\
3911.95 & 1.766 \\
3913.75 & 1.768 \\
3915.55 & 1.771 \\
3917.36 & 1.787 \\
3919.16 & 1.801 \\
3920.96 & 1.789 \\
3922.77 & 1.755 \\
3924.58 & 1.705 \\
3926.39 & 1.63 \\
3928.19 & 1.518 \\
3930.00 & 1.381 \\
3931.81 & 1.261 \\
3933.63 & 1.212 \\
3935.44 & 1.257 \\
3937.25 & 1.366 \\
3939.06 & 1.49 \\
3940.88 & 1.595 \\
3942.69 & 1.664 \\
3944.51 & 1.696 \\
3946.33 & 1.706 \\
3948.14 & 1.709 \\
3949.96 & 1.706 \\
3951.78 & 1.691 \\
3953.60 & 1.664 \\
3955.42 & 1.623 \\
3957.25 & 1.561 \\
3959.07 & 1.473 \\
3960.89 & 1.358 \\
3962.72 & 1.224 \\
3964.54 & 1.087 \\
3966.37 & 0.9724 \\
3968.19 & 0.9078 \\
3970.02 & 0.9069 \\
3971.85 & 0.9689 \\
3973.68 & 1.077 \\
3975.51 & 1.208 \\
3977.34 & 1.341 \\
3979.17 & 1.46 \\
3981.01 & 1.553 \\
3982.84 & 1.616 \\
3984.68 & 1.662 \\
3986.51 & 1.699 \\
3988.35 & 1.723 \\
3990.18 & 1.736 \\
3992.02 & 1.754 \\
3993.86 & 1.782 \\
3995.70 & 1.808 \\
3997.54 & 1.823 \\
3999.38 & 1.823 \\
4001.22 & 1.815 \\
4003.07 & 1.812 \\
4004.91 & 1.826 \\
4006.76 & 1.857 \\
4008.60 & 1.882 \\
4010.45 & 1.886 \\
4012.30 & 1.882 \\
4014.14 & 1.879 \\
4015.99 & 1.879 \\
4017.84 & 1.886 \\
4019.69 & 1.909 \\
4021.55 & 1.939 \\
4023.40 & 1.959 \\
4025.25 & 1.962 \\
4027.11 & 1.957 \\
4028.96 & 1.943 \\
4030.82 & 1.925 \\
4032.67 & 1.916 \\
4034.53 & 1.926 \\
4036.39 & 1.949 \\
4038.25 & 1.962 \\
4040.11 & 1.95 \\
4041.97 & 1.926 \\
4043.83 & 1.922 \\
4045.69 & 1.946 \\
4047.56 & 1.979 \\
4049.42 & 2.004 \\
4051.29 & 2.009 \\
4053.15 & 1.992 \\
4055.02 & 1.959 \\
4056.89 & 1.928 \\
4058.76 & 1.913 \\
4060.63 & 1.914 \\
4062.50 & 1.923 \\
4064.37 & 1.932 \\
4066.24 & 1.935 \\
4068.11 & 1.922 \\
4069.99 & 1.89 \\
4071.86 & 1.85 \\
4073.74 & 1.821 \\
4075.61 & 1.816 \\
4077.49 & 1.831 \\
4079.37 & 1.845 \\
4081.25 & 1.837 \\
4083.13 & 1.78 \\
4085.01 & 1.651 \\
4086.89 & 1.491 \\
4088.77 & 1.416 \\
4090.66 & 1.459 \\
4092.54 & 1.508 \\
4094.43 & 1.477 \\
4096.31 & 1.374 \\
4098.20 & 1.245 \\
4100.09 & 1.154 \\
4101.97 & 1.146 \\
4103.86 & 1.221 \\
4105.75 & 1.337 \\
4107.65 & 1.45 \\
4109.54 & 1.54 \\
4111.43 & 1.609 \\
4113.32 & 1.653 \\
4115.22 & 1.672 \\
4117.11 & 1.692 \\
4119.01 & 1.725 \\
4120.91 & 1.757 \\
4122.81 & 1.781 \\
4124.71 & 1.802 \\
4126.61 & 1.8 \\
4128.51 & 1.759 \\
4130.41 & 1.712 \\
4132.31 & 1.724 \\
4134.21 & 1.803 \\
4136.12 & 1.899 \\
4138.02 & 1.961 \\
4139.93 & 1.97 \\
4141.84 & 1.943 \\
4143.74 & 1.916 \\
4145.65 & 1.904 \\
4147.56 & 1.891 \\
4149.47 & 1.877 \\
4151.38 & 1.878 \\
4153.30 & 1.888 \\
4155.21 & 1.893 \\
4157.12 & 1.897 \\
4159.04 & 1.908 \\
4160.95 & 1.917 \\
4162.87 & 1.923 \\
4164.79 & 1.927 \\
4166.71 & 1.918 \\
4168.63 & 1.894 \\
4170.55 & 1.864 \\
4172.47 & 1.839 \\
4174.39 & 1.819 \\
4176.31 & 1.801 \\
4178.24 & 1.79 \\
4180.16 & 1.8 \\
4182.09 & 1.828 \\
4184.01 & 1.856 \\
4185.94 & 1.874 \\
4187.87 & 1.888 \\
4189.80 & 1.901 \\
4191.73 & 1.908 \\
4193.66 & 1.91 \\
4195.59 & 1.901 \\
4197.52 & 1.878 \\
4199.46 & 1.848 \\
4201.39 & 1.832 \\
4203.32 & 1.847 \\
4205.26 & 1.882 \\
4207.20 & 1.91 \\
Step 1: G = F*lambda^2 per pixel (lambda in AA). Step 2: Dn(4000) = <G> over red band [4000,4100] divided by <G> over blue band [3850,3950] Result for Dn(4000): 1.30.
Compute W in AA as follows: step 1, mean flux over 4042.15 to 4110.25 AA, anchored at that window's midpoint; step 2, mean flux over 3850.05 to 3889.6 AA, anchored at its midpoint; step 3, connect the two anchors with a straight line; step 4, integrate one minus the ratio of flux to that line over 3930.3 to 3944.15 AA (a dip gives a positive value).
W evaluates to 1.3 AA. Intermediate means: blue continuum 1.49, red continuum 1.71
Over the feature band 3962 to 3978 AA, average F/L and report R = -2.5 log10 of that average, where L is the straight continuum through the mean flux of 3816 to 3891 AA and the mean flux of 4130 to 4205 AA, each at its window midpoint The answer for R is 0.42 mag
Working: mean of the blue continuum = 1.39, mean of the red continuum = 1.87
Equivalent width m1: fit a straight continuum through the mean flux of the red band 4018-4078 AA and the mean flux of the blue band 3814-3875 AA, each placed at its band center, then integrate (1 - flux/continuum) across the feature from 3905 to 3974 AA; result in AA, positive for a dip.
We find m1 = 6.6 AA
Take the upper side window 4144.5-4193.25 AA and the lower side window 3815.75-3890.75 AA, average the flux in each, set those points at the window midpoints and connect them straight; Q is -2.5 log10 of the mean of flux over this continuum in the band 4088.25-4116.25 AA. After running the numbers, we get 0.243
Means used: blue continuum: 1.39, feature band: 1.42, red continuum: 1.88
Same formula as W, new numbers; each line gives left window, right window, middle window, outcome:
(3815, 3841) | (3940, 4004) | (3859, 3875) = -3.7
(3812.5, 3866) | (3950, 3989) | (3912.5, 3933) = -3.8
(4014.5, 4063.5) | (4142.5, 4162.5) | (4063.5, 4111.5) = 8.2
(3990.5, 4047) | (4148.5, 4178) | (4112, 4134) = 1.7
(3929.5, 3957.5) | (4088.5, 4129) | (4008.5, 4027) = -4.6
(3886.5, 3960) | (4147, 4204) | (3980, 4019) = -3.7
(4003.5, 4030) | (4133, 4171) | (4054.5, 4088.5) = 1.2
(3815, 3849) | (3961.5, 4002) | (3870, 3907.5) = 0.1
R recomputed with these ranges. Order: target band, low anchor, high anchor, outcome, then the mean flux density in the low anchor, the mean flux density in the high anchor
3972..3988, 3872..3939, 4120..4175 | 0.11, 1.46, 1.86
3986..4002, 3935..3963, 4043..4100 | -0.09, 1.56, 1.78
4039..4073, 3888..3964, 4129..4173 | -0.12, 1.53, 1.88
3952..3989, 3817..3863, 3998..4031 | 0.28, 1.39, 1.89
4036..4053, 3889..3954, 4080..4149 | -0.22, 1.55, 1.64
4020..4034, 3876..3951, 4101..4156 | -0.20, 1.49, 1.73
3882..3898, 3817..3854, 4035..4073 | 0.27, 1.32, 1.94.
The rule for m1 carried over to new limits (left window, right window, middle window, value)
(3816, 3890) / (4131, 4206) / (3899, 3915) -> -1.87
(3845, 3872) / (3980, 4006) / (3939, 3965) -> 2.21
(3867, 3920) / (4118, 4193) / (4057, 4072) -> -1.68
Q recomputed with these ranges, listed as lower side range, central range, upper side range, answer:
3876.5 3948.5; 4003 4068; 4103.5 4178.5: -0.17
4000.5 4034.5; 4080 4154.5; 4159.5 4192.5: 0.13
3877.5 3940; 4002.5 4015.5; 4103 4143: -0.18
